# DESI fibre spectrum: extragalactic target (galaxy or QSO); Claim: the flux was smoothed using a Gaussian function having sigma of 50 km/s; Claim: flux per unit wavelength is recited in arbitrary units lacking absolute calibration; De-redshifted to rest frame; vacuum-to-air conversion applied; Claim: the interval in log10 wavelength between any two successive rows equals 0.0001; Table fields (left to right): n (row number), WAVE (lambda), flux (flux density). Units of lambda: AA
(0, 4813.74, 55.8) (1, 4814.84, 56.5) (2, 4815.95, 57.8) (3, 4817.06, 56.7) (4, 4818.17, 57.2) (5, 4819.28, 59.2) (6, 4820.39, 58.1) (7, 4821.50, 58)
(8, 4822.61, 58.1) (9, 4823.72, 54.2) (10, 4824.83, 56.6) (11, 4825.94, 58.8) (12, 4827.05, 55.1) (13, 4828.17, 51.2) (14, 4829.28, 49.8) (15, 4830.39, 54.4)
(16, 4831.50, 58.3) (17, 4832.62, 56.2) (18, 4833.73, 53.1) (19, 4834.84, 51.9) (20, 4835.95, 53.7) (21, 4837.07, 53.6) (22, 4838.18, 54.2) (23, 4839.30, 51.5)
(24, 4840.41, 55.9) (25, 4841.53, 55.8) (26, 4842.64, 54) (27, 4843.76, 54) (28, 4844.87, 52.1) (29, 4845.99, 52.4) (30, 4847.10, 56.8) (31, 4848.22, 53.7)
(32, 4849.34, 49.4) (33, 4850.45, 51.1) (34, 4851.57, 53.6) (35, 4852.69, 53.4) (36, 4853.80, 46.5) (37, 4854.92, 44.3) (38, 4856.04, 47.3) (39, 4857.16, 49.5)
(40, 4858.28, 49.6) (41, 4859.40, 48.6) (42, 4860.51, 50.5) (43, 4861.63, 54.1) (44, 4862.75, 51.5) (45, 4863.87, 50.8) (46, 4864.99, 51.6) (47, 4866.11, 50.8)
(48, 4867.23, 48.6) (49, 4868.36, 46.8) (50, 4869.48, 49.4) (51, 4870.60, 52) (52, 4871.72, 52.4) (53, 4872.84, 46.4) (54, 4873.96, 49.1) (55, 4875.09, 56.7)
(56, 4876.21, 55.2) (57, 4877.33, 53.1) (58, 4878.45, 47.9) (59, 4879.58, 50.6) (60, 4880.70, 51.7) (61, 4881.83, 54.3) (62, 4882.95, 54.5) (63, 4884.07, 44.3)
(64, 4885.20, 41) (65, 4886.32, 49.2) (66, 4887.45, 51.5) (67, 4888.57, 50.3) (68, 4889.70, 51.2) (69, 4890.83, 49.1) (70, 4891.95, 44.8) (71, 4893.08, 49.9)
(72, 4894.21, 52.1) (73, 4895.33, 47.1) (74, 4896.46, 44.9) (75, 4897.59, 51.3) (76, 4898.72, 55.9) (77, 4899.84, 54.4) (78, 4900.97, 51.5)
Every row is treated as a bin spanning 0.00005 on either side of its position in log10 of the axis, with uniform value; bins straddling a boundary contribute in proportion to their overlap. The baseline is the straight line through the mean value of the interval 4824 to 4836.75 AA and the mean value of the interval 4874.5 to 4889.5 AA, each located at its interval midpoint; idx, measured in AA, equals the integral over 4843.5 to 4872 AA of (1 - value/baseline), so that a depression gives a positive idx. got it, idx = 0.95 AA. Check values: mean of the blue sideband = 54.4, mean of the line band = 50.8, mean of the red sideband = 50.8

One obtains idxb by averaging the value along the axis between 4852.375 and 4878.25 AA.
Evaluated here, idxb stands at 50.3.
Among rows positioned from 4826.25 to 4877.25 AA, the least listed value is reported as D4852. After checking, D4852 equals 44.3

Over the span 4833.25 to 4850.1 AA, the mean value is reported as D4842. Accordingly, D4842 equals 53.5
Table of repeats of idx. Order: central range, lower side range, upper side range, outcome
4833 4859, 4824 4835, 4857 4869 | 0.2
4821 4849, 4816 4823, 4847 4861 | -0.1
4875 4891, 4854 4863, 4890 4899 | -0.4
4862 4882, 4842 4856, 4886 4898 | -0.3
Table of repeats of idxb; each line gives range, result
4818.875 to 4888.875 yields 52.2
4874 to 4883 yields 52.7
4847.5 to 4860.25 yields 49.8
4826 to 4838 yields 53.9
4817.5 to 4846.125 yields 54.9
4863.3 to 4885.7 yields 50.4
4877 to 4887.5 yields 49.6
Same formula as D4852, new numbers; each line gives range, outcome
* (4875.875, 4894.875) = 41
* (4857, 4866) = 48.6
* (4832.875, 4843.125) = 51.5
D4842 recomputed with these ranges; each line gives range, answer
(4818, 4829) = 56.4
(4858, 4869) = 50.3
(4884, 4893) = 48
